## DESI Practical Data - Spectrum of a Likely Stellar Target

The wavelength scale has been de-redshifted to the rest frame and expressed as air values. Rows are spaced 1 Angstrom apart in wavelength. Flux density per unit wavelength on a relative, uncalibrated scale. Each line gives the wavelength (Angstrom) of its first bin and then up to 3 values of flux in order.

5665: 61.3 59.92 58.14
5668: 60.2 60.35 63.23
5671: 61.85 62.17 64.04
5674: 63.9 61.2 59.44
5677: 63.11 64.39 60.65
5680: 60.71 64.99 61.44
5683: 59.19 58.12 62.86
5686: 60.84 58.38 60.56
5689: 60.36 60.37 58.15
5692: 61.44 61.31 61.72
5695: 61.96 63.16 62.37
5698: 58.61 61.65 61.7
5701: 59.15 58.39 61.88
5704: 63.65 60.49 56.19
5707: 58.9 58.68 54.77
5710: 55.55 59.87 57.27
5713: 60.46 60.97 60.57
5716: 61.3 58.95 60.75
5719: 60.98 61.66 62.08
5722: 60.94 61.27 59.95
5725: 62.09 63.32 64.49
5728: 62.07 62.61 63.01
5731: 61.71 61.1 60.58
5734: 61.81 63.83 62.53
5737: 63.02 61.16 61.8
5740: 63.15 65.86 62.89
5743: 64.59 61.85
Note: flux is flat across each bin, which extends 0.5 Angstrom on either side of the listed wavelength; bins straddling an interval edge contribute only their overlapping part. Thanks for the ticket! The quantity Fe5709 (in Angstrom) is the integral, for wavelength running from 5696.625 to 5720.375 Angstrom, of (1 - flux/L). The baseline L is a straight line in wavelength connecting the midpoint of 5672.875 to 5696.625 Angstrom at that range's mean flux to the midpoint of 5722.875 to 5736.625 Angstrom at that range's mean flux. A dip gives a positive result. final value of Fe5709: 0.8 Angstrom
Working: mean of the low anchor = 61.3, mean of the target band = 59.8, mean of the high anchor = 62.2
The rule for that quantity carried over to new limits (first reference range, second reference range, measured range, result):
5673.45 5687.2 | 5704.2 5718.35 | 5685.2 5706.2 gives -0.16 Angstrom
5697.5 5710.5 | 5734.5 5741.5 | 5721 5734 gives -0.01 Angstrom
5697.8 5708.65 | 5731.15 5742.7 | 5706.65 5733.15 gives 0.27 Angstrom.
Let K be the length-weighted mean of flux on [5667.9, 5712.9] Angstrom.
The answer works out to 60.7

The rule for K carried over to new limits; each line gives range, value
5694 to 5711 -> 59.9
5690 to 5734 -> 60.7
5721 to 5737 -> 62.1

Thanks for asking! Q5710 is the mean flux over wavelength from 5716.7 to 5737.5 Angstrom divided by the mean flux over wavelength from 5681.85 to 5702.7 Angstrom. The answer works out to 1.02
